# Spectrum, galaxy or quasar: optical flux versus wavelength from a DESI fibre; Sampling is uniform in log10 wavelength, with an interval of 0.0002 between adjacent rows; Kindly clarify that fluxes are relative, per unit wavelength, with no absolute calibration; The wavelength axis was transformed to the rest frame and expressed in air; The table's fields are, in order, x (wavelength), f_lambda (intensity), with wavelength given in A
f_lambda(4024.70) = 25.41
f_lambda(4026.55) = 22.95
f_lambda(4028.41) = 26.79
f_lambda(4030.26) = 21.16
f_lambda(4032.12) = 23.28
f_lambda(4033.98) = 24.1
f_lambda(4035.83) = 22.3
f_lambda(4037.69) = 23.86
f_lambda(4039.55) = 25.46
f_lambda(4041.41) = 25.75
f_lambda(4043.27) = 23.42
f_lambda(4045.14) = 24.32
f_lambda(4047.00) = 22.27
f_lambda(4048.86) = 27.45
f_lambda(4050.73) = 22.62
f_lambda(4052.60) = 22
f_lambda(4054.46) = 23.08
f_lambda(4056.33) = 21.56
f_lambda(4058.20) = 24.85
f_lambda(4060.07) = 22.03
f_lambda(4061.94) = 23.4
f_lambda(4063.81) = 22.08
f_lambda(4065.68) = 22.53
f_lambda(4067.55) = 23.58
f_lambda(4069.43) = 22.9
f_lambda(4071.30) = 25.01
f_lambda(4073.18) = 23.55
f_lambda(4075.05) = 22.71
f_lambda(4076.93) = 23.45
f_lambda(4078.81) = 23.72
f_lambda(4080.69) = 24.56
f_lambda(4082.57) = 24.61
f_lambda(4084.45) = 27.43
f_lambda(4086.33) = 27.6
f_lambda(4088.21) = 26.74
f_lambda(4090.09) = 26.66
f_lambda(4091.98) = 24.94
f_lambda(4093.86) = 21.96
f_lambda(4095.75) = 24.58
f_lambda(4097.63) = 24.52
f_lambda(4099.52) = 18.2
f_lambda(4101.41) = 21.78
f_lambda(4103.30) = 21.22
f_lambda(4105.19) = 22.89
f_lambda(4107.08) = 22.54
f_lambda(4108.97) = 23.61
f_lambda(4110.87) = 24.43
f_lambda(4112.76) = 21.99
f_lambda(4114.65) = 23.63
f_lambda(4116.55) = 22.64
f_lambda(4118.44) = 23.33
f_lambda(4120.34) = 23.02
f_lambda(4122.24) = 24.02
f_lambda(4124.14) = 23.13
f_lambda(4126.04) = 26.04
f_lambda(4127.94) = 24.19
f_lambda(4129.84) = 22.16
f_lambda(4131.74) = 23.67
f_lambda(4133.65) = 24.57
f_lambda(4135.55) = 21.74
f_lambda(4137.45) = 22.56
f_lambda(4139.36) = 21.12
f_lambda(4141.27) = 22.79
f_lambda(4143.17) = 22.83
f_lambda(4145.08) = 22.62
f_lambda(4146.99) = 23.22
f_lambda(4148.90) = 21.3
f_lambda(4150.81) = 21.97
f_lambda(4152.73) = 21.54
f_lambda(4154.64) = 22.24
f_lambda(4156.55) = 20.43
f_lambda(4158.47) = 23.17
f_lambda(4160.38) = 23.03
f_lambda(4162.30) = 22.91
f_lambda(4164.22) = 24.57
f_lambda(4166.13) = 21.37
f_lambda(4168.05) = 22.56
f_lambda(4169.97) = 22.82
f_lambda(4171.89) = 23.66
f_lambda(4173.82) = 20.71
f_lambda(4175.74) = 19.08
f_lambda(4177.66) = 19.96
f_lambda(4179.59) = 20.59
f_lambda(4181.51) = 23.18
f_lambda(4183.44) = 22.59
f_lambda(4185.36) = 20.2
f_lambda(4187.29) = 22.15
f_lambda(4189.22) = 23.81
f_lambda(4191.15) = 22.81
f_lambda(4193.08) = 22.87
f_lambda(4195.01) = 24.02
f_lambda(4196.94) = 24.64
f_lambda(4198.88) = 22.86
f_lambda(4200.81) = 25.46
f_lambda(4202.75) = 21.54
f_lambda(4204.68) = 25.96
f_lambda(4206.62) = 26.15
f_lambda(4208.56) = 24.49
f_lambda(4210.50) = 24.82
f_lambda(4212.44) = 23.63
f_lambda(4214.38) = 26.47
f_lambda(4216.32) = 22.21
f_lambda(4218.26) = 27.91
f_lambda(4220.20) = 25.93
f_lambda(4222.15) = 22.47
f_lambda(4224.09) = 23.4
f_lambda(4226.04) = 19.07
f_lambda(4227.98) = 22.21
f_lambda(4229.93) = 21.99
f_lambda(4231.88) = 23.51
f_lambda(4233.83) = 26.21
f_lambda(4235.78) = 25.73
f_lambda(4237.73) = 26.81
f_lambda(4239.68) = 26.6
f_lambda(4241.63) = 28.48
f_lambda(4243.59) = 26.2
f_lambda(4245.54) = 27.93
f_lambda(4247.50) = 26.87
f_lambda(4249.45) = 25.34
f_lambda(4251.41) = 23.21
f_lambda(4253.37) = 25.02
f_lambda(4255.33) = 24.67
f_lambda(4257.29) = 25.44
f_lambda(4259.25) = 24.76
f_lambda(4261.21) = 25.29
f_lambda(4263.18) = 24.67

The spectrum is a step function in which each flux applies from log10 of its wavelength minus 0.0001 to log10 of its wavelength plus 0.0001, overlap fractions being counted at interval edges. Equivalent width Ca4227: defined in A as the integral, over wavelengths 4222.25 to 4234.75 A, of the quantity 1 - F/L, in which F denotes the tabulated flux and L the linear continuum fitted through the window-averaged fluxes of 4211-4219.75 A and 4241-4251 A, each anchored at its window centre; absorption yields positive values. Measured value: 1.5 A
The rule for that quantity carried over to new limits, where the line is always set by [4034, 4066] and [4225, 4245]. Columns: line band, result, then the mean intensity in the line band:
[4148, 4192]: 4.1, 22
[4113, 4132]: 0.4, 23.5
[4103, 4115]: 0.5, 23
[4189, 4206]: 0.5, 23.8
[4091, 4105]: 0.8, 22.5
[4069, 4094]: -1.2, 24.8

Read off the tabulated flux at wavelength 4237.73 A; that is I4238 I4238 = 26.81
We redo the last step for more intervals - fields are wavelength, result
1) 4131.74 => 23.67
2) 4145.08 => 22.62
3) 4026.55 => 22.95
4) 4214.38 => 26.47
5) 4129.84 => 22.16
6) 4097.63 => 24.52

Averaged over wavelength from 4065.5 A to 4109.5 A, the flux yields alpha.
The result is 23.8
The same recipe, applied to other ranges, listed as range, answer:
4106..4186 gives 22.6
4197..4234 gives 24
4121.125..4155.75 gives 22.9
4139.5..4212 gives 22.7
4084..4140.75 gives 23.5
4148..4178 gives 22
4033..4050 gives 24.3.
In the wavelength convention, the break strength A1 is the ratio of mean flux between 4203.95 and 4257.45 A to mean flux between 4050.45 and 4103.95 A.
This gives 1.1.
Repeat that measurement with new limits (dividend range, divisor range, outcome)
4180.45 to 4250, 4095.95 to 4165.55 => 1.07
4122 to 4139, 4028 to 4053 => 0.98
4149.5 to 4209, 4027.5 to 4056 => 0.95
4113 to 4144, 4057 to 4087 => 0.97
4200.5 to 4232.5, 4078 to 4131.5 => 1.01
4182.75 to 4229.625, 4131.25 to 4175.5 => 1.05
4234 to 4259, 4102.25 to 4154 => 1.13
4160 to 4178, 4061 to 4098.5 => 0.91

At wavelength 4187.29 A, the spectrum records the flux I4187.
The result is 22.15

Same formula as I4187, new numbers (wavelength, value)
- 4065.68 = 22.53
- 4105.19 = 22.89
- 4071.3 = 25.01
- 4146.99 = 23.22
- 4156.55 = 20.43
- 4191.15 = 22.81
